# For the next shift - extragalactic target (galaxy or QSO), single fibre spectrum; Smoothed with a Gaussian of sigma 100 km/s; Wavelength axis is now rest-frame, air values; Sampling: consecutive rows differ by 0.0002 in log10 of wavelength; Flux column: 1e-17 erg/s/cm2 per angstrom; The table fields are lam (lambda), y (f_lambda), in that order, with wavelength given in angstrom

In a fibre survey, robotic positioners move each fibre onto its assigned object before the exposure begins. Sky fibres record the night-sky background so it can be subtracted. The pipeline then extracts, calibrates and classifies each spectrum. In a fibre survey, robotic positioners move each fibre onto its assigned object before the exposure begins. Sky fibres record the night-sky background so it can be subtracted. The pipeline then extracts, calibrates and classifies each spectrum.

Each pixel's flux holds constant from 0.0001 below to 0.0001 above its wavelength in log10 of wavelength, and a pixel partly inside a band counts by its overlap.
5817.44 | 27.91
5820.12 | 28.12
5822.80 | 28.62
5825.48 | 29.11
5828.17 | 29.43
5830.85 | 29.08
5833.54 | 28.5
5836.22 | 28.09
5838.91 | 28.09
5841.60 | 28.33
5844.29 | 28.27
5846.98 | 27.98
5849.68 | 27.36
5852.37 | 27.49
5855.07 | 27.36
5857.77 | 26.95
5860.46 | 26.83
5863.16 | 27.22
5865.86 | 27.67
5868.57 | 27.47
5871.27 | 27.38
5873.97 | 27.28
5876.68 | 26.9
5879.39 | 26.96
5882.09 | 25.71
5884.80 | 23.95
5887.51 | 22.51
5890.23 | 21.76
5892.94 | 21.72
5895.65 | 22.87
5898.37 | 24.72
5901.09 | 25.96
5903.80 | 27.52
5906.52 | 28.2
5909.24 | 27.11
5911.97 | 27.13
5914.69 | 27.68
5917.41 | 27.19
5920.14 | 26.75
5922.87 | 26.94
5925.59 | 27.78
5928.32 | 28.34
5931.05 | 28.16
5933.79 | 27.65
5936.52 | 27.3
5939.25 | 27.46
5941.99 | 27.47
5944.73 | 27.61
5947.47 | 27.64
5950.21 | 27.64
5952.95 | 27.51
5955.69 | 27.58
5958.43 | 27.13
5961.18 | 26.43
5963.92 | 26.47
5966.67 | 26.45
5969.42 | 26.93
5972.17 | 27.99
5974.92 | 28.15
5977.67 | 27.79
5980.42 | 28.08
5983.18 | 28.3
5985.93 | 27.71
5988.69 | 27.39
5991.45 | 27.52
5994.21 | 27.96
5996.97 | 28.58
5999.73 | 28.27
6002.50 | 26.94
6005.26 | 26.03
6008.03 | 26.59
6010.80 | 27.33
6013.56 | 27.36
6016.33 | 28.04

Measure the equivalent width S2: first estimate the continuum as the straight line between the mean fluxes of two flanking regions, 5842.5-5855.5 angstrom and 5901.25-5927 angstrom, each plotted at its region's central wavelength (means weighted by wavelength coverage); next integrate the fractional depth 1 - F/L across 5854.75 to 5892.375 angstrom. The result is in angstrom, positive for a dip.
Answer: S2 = 2.1 angstrom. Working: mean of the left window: 27.7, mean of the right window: 27.3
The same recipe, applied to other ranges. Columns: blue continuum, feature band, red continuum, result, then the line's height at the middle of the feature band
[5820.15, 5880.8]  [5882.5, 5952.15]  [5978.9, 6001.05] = 3.8 angstrom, 27.9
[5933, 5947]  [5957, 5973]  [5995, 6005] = 0.4 angstrom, 27.6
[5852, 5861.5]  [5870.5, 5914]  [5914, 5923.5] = 2.6 angstrom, 27.1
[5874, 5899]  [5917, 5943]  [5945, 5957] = -1.0 angstrom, 26.5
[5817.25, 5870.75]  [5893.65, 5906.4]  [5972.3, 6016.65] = 1.1 angstrom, 27.9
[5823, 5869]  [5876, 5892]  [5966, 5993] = 2.0 angstrom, 27.9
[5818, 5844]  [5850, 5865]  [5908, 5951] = 0.6 angstrom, 28.3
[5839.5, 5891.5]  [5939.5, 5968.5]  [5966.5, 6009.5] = 0.1 angstrom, 27.3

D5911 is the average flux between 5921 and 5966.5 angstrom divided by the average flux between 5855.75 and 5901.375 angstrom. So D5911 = 1.1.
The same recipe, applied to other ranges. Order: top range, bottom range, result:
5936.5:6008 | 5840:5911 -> 1.04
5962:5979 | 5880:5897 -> 1.17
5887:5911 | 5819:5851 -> 0.87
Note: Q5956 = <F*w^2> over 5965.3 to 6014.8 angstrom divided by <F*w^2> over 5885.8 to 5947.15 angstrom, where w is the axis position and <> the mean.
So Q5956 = 1.07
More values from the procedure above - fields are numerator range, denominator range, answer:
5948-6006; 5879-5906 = 1.16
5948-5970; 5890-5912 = 1.09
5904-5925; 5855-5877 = 1.02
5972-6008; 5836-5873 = 1.05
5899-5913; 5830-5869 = 0.99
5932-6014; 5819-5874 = 1.03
